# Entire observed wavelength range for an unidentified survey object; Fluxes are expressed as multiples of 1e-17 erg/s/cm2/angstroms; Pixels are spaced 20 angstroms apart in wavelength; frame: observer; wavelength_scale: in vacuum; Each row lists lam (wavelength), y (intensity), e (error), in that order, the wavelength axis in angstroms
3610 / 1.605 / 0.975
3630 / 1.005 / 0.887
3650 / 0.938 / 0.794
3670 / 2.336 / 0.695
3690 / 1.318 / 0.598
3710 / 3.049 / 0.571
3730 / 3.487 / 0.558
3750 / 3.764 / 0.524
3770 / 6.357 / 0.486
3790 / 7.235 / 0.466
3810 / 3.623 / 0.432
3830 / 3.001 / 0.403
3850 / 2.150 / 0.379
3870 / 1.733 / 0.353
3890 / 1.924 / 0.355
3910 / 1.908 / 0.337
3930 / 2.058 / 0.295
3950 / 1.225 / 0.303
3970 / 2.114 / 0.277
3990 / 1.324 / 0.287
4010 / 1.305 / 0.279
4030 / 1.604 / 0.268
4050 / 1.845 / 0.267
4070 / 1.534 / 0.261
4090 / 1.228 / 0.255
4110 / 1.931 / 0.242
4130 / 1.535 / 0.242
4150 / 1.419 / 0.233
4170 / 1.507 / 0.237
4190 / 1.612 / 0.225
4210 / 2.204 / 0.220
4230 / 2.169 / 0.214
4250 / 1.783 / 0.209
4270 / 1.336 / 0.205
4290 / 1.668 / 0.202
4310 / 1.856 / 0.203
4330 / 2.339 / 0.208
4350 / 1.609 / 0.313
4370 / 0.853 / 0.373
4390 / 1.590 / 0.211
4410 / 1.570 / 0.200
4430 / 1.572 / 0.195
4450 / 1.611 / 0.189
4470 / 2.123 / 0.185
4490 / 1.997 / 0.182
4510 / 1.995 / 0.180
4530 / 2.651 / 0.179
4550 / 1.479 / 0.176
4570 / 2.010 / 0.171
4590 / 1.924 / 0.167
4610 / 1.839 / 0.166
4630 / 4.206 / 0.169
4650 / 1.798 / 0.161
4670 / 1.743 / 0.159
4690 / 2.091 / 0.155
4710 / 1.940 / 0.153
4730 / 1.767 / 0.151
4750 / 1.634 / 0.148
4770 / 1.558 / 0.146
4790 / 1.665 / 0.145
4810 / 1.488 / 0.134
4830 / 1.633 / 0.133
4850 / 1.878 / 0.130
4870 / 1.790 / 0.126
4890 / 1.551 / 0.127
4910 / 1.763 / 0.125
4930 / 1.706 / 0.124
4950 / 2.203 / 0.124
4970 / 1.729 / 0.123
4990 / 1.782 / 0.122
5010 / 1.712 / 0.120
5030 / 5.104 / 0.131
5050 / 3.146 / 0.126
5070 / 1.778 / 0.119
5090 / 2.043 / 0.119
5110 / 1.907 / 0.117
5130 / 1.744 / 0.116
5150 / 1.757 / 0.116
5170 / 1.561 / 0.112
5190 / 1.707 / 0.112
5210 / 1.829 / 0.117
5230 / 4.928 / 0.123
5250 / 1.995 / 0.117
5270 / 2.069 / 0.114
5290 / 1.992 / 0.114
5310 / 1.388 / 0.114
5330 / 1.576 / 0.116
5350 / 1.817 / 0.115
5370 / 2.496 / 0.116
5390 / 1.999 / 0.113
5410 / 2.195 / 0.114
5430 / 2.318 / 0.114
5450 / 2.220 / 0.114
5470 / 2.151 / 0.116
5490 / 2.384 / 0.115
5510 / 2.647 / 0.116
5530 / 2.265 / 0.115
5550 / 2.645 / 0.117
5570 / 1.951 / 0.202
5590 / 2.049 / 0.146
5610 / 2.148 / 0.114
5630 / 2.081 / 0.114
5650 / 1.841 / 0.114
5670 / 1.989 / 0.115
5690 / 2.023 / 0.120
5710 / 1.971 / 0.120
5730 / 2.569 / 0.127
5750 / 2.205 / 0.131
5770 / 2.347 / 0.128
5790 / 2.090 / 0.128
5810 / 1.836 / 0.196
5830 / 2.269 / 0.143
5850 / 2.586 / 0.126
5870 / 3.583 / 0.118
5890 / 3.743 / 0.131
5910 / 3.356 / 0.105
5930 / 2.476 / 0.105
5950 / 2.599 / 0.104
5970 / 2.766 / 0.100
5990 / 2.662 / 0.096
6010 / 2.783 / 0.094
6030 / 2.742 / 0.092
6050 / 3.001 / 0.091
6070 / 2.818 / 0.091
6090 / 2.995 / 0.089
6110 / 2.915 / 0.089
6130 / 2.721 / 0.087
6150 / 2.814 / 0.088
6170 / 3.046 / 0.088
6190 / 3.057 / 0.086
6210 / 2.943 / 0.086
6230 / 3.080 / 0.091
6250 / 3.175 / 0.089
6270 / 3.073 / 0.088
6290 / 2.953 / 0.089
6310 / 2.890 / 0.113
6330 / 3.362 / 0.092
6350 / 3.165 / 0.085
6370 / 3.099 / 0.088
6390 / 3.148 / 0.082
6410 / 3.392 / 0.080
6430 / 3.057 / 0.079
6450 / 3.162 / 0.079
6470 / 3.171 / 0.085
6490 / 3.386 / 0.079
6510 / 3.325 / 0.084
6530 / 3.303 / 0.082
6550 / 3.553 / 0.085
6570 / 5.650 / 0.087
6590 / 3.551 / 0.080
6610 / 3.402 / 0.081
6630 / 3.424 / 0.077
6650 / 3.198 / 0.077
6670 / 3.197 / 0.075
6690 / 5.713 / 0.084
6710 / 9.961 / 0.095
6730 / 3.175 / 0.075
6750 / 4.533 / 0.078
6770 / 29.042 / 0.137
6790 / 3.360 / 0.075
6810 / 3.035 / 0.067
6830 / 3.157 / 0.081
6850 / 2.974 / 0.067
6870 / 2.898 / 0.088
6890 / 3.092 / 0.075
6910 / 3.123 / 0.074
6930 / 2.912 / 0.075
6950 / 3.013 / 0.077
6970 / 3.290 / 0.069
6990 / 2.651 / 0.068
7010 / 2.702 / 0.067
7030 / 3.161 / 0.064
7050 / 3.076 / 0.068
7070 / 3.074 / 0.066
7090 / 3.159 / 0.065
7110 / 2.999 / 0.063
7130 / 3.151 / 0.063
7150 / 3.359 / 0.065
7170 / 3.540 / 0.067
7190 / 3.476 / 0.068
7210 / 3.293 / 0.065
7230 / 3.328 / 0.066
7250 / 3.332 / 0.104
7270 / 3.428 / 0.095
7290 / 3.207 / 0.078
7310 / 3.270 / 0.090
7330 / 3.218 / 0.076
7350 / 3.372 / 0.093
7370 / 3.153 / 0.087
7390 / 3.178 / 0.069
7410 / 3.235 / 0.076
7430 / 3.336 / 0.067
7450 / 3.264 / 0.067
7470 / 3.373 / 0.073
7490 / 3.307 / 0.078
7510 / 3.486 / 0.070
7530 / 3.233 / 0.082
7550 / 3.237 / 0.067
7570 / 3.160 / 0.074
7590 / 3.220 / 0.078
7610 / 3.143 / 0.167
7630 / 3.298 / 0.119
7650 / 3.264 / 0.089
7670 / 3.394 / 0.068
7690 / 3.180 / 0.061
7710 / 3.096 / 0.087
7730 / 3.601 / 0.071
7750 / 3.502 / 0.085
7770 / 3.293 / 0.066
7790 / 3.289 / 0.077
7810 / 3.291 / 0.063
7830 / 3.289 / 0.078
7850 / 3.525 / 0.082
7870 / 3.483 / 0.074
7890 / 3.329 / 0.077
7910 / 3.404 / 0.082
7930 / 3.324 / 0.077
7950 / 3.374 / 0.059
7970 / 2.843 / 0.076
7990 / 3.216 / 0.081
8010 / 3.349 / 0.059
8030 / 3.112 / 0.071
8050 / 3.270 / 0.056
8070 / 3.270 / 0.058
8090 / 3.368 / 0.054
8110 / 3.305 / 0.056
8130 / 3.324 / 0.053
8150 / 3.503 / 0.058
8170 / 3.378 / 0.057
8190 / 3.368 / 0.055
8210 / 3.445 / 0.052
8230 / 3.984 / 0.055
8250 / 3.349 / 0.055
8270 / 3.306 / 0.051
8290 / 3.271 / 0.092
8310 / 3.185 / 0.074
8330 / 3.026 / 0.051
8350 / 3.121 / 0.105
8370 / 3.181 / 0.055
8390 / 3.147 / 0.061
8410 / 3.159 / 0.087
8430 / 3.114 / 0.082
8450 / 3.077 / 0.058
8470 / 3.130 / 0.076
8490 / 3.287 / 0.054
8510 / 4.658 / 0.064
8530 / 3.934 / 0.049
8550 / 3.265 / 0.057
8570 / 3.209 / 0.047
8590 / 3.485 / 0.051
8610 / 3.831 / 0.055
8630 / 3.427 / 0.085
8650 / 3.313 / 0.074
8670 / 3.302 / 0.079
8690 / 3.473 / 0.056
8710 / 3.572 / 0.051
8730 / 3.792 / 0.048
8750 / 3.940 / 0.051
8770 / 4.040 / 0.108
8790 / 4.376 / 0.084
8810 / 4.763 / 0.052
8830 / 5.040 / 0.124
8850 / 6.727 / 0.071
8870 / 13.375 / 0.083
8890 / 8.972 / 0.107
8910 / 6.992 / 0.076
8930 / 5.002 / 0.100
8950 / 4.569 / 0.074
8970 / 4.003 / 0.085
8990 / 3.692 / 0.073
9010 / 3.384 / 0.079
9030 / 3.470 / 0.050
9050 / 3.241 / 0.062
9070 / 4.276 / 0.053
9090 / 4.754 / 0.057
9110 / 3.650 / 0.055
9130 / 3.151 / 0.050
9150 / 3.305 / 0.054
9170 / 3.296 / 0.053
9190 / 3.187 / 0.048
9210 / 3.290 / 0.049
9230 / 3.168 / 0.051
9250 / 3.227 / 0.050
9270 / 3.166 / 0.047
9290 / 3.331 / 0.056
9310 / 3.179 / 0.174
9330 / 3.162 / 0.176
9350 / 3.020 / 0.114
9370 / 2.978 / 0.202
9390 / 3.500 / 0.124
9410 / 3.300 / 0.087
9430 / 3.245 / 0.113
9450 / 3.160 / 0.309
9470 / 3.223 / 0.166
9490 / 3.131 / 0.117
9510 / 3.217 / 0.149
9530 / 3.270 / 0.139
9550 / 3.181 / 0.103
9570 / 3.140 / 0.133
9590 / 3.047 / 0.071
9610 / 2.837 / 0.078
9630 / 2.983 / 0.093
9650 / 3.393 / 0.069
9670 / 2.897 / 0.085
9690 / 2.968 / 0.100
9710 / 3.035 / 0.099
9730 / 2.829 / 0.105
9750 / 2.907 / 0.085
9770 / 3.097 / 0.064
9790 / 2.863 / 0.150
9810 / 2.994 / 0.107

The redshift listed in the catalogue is 0.35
